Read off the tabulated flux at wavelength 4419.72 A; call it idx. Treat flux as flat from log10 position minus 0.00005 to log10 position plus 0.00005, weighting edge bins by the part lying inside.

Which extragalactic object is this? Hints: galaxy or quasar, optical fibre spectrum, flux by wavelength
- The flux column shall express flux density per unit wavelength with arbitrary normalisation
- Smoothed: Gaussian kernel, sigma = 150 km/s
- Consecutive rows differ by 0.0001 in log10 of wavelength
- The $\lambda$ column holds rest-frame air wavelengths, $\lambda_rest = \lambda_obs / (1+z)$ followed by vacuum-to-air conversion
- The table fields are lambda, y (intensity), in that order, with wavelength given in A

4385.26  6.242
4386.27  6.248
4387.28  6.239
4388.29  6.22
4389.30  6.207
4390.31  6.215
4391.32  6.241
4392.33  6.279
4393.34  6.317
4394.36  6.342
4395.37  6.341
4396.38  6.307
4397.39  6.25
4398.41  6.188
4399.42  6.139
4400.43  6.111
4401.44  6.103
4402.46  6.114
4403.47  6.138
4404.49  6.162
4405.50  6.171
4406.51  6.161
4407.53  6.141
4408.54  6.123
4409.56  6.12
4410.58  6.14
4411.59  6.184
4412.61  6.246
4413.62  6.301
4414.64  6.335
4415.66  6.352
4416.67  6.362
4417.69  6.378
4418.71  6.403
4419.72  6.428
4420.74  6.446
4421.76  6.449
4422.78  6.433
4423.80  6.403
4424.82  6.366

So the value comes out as 6.428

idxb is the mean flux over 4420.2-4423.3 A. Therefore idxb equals 6.43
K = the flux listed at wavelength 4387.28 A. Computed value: 6.239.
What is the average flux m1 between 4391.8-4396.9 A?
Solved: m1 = 6.32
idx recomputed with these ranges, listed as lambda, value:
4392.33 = 6.279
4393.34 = 6.317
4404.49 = 6.162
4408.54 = 6.123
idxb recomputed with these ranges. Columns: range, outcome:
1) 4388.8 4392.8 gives 6.24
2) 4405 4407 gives 6.18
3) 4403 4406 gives 6.15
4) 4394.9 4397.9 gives 6.3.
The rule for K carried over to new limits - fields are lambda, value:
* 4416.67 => 6.362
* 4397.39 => 6.25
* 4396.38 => 6.307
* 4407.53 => 6.141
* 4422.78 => 6.433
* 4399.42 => 6.139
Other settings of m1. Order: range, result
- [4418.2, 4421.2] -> 6.43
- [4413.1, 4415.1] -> 6.32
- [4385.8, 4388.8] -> 6.24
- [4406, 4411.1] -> 6.14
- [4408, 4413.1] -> 6.16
